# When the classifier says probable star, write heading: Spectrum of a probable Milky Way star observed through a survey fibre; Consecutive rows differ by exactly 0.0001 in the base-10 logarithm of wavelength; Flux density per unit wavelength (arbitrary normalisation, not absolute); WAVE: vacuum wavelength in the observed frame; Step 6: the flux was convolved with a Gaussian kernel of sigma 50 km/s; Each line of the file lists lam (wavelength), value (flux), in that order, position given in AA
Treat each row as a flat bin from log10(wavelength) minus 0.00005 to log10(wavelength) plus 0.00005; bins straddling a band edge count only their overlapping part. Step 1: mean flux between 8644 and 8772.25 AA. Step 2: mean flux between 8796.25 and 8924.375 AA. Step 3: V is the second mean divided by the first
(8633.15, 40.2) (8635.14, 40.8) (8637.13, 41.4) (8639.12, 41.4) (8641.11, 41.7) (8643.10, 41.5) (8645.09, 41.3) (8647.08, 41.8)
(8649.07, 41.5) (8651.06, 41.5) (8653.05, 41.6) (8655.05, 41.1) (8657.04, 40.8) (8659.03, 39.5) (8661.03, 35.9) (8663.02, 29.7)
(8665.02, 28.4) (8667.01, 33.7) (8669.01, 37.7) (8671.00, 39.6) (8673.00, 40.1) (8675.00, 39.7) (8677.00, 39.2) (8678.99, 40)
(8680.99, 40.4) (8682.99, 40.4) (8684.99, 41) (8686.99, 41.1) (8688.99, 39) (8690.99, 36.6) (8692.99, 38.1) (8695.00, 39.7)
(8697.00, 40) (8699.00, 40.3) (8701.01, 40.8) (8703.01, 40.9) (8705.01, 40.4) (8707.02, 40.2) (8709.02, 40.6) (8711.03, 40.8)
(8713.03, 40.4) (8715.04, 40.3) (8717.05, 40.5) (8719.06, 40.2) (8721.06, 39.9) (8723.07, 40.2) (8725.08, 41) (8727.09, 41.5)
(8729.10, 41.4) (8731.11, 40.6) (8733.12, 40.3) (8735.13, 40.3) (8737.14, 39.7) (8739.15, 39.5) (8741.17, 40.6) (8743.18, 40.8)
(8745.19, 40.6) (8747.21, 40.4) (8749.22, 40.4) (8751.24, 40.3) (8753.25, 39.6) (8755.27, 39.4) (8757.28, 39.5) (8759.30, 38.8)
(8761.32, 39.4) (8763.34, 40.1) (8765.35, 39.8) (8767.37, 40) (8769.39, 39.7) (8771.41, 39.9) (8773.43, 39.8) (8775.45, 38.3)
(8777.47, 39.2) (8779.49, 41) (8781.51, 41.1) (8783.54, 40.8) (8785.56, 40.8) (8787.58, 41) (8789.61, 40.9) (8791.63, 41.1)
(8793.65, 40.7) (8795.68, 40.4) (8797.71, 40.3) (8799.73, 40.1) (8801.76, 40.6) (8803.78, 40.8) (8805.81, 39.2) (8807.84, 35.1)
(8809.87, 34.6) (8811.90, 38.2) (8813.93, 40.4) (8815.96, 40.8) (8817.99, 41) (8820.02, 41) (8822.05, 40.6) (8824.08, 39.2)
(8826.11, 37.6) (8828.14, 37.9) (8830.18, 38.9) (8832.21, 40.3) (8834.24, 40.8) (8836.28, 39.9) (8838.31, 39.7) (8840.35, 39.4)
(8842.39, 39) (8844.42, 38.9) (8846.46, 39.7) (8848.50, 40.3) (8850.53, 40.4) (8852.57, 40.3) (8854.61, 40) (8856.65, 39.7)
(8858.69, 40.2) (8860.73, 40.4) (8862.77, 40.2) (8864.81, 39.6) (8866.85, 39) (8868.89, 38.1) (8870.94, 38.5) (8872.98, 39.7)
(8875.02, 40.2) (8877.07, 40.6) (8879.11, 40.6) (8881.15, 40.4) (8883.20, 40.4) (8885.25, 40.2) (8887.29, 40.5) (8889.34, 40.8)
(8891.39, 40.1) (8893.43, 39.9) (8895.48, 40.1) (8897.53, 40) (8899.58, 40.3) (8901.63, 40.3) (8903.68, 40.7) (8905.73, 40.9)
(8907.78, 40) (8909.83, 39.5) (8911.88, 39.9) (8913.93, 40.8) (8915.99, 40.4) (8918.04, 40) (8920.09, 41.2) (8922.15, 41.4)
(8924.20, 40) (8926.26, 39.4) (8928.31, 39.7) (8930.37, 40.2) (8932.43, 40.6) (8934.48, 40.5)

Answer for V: 1.0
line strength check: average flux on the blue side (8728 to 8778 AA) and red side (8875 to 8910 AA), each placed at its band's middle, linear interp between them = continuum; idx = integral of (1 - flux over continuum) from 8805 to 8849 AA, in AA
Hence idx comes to 1.0 AA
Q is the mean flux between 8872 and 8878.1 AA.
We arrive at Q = 40.2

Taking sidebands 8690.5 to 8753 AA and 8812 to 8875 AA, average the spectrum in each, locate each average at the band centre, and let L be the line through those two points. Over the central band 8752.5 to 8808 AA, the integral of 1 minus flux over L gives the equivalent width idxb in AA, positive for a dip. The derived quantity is 0.01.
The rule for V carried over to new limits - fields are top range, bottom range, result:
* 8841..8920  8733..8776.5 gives 1.00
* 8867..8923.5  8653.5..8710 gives 1.04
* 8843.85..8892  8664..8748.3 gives 1.01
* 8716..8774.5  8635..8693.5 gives 1.02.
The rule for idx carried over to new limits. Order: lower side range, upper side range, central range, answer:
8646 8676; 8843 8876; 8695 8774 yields -3.0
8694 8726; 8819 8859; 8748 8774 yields 0.2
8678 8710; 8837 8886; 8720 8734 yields -0.3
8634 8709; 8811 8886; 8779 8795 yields -0.5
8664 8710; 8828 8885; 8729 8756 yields -0.7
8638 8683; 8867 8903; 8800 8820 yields 0.3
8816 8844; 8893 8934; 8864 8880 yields 0.2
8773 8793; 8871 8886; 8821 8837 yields 0.4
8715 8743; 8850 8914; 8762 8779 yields 0.3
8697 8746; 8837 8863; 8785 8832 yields 0.5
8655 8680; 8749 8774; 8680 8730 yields -2.6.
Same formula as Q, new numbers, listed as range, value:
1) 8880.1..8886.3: 40.3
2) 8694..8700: 40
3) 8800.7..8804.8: 40.7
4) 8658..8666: 33.4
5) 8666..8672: 37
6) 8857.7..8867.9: 39.9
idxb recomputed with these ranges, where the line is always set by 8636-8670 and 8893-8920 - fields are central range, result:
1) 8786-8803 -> -0.4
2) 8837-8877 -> 0.3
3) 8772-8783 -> -0.1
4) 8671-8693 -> -0.4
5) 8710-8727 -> -0.5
